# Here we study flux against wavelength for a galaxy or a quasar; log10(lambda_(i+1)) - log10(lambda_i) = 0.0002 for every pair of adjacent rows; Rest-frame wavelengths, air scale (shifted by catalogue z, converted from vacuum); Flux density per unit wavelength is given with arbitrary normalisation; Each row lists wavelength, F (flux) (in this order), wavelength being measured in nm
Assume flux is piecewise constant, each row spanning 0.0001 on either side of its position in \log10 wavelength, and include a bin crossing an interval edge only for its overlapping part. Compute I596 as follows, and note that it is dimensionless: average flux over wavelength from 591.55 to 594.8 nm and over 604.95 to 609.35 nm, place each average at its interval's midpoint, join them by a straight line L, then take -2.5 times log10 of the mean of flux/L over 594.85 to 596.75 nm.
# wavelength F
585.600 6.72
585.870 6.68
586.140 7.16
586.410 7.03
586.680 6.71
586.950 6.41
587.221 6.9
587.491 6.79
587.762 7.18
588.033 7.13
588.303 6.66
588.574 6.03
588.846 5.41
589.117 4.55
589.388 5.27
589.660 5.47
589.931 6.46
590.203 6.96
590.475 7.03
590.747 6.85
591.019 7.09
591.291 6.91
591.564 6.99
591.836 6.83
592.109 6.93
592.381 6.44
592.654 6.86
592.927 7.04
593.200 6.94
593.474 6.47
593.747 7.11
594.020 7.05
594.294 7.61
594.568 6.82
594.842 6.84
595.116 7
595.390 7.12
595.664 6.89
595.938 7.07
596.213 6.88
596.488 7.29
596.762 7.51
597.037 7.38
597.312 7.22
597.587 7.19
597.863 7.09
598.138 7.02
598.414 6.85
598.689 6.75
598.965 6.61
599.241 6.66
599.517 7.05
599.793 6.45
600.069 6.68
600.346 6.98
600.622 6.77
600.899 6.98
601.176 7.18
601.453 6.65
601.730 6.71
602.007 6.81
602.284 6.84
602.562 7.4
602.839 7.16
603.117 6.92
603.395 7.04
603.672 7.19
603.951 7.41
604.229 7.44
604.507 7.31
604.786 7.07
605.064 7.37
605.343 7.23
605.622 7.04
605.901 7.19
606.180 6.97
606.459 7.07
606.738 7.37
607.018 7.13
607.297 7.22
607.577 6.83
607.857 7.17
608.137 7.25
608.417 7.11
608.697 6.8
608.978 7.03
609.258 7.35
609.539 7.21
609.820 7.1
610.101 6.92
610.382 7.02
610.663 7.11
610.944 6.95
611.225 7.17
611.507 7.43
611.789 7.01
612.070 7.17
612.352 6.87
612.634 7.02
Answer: -0.02 mag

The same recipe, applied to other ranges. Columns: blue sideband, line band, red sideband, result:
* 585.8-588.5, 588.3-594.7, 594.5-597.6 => 0.065 mag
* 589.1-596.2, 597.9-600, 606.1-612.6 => 0.016 mag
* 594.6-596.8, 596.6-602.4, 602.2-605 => 0.029 mag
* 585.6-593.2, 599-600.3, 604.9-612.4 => 0.024 mag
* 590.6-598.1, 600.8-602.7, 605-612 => 0.021 mag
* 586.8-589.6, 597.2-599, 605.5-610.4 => -0.051 mag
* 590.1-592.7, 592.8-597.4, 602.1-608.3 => -0.017 mag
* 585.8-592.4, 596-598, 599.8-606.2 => -0.059 mag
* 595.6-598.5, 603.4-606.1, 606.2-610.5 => -0.018 mag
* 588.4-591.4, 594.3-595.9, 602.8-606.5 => -0.075 mag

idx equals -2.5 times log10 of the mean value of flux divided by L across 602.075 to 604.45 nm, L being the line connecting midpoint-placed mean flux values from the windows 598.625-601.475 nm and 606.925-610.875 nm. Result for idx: -0.04 mag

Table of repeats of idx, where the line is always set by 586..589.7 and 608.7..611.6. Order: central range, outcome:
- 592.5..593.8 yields -0.053 mag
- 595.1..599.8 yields -0.054 mag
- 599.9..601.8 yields -0.008 mag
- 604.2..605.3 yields -0.054 mag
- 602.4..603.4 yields -0.042 mag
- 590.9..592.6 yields -0.061 mag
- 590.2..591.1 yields -0.085 mag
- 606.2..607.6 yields -0.021 mag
